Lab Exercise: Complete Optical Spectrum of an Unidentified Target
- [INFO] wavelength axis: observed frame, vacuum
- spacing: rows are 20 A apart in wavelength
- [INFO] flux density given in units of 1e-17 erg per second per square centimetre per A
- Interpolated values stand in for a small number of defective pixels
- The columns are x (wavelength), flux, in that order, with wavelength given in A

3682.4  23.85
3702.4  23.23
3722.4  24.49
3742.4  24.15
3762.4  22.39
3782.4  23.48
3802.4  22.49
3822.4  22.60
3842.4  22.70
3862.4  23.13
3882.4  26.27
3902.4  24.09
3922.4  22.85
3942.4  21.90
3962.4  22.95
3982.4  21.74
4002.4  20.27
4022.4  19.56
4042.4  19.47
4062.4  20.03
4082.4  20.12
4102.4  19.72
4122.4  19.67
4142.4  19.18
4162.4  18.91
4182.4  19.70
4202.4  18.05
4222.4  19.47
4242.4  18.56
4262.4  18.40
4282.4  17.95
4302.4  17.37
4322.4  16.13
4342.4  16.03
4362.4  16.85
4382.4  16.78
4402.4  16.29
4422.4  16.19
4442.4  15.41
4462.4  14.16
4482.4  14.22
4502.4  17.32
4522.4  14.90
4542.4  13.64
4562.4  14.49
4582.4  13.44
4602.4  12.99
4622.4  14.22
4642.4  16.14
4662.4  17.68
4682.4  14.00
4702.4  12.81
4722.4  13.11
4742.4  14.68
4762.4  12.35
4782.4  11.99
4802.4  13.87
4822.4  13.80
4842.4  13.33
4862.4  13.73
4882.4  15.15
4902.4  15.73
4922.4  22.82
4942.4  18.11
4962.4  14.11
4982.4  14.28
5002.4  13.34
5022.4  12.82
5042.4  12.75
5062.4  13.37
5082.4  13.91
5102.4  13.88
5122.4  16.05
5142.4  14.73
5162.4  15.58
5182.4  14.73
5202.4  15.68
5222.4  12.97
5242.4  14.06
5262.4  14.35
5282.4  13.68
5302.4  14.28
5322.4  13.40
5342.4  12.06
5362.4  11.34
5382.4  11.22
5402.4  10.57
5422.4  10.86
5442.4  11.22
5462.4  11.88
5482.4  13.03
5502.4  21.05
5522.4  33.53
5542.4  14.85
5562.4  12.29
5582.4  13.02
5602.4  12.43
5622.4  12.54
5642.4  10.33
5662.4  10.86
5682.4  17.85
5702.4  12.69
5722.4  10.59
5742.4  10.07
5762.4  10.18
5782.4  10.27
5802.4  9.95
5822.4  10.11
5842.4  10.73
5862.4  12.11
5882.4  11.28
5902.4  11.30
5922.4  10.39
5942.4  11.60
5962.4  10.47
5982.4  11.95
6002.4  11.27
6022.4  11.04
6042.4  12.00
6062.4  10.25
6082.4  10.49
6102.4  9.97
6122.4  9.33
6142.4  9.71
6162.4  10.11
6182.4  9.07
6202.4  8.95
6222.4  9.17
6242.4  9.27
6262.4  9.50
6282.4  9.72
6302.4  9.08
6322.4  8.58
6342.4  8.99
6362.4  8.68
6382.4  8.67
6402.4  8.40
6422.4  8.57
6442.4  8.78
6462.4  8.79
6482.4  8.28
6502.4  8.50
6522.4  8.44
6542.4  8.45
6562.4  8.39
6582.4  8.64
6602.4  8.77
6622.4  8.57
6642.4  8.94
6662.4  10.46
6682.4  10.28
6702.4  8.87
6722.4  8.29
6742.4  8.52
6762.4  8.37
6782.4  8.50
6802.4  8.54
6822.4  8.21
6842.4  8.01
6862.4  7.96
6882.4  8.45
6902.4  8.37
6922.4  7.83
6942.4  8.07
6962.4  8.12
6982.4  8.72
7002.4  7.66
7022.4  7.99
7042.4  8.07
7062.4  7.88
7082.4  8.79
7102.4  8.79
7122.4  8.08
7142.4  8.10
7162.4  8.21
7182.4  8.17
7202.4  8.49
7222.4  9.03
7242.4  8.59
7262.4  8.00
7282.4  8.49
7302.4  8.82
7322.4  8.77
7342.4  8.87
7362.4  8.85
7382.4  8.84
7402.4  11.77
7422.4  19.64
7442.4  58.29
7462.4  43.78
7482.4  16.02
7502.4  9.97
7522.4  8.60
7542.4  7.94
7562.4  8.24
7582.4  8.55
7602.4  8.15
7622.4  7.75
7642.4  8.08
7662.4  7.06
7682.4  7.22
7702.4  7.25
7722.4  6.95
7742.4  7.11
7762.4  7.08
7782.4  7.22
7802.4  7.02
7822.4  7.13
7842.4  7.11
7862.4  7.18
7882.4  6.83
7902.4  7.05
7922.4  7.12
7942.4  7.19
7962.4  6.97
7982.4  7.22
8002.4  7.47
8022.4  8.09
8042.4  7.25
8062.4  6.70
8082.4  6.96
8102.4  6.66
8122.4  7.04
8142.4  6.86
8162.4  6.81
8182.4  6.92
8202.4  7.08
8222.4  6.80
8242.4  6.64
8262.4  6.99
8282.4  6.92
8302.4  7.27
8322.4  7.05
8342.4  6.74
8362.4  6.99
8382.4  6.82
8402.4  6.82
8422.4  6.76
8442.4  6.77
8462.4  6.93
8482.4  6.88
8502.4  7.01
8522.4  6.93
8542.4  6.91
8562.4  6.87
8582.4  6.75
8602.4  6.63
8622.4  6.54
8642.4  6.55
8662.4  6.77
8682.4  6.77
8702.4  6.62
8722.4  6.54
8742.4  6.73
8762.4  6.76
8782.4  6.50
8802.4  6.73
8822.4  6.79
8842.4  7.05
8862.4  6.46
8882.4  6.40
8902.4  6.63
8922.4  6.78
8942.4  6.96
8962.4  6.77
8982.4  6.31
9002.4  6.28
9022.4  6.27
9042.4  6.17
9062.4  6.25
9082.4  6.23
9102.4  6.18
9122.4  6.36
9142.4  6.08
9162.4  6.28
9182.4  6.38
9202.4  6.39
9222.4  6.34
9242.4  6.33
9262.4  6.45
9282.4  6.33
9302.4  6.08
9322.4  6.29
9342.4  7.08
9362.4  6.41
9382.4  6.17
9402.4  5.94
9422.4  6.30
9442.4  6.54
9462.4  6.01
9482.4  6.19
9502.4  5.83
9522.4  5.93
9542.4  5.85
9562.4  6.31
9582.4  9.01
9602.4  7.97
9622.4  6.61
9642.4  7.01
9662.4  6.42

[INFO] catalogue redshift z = 0.13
